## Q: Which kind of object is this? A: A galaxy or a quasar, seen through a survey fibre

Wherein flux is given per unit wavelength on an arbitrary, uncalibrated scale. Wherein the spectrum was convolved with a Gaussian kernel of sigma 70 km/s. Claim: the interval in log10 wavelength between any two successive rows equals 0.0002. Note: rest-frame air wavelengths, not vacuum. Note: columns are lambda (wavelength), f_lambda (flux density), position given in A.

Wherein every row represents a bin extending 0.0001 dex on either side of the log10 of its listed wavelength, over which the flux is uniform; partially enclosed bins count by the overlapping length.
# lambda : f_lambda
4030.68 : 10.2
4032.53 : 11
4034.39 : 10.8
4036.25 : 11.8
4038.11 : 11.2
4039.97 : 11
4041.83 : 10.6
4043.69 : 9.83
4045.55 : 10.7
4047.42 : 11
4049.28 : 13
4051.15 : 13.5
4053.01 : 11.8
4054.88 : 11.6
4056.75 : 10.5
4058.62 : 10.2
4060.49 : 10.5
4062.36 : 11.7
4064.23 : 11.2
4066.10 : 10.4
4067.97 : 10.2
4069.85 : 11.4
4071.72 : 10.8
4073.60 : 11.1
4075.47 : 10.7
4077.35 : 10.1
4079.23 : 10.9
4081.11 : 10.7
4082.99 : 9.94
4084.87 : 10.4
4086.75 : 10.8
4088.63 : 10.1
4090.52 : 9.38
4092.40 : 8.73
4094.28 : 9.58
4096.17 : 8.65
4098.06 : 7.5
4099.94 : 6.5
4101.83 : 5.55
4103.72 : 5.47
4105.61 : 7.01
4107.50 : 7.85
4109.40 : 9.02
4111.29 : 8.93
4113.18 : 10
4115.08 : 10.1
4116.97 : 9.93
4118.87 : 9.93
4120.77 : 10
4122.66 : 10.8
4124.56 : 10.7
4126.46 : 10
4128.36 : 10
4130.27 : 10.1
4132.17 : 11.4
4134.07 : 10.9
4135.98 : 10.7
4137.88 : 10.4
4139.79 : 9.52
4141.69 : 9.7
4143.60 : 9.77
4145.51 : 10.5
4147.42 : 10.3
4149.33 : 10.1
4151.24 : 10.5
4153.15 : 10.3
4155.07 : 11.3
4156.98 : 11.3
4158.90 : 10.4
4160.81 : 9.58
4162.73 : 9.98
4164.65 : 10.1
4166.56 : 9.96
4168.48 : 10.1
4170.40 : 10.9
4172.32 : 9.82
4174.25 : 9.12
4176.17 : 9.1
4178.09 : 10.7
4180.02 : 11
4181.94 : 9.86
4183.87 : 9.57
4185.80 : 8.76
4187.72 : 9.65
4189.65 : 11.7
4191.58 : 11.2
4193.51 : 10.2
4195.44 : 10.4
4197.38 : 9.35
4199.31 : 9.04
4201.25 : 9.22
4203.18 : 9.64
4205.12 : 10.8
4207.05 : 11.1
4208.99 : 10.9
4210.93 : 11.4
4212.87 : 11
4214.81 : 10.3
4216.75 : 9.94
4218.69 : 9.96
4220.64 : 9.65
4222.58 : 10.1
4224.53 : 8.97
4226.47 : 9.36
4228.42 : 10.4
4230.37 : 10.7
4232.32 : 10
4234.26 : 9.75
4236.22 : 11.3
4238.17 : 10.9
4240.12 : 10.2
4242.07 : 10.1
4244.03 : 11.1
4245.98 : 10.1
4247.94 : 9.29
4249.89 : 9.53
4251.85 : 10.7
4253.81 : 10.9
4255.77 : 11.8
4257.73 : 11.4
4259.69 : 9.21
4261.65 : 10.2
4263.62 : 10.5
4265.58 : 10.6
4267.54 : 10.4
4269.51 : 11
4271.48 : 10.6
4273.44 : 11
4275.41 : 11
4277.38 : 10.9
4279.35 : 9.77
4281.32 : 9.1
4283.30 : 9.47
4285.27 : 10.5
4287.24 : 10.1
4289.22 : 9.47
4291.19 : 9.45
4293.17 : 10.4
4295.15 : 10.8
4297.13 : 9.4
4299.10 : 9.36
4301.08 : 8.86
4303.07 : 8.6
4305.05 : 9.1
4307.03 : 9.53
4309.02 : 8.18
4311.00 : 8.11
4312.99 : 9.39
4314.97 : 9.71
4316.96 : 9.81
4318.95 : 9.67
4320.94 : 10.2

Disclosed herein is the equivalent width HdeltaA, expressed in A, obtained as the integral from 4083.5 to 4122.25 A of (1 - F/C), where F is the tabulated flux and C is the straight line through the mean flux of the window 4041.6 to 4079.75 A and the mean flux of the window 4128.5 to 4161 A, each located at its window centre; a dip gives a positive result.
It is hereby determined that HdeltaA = 6.9 A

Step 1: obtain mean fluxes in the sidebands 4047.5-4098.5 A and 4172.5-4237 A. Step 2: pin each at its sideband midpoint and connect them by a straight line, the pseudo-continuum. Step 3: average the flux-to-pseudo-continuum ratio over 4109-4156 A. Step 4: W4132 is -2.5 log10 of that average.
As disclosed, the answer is 0.02 mag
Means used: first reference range 10.6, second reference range 10.1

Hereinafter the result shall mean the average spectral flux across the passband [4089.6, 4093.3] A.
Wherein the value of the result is 9.07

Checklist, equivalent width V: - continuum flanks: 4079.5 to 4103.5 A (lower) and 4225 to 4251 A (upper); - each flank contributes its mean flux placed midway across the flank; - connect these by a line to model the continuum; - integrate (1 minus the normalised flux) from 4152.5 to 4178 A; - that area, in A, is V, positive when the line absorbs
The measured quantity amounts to -1.6 A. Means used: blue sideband 8.93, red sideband 10.2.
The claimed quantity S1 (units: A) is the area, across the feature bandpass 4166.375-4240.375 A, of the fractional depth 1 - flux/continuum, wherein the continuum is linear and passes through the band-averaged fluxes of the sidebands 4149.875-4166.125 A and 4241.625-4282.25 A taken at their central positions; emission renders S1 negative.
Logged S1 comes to 1.9 A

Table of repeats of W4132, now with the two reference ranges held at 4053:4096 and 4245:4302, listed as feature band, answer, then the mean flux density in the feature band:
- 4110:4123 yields 0.06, 9.9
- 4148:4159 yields -0.03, 10.7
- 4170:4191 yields 0.03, 10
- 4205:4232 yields 0.00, 10.3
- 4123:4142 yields 0.00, 10.4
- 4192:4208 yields 0.03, 10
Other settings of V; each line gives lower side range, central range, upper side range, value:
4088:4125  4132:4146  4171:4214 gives -1.5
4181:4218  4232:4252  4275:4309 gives -0.6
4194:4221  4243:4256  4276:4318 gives -0.7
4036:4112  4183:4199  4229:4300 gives 0.2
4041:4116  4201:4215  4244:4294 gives -0.6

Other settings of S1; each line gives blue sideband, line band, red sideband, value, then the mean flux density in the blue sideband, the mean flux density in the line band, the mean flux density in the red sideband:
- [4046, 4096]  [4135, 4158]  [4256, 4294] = 0.45 A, 10.7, 10.4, 10.3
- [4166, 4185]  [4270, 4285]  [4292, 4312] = -1.46 A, 10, 10.3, 9.23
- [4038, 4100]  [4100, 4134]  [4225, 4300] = 4.09 A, 10.5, 9.2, 10.3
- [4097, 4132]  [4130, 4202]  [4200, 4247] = -4.73 A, 8.91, 10.2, 10.3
